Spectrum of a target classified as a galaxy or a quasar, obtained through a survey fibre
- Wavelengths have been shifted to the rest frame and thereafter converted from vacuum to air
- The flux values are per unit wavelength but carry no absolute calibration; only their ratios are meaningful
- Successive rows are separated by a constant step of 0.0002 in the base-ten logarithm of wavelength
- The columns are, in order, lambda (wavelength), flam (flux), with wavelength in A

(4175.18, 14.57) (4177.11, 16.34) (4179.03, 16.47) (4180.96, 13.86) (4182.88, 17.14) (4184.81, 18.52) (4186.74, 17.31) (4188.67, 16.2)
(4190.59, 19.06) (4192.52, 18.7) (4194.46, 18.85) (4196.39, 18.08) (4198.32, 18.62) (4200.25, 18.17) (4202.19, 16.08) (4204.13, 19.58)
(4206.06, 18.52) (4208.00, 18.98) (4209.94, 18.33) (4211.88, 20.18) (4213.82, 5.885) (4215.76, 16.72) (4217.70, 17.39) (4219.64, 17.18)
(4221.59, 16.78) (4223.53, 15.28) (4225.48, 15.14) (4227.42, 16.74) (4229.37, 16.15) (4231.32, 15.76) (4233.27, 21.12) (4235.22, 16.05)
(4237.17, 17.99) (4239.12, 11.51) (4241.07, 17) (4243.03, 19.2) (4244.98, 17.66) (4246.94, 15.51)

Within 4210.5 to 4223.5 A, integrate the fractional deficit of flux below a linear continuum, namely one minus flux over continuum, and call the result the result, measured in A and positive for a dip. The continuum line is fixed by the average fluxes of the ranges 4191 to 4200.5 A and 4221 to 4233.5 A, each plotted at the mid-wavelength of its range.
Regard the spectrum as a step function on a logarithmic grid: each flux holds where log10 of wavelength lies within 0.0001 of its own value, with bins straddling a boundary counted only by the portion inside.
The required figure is 1.0 A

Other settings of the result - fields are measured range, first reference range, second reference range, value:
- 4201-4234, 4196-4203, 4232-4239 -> 1.5 A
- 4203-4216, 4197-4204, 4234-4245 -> 0.5 A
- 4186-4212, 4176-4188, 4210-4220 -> -3.6 A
